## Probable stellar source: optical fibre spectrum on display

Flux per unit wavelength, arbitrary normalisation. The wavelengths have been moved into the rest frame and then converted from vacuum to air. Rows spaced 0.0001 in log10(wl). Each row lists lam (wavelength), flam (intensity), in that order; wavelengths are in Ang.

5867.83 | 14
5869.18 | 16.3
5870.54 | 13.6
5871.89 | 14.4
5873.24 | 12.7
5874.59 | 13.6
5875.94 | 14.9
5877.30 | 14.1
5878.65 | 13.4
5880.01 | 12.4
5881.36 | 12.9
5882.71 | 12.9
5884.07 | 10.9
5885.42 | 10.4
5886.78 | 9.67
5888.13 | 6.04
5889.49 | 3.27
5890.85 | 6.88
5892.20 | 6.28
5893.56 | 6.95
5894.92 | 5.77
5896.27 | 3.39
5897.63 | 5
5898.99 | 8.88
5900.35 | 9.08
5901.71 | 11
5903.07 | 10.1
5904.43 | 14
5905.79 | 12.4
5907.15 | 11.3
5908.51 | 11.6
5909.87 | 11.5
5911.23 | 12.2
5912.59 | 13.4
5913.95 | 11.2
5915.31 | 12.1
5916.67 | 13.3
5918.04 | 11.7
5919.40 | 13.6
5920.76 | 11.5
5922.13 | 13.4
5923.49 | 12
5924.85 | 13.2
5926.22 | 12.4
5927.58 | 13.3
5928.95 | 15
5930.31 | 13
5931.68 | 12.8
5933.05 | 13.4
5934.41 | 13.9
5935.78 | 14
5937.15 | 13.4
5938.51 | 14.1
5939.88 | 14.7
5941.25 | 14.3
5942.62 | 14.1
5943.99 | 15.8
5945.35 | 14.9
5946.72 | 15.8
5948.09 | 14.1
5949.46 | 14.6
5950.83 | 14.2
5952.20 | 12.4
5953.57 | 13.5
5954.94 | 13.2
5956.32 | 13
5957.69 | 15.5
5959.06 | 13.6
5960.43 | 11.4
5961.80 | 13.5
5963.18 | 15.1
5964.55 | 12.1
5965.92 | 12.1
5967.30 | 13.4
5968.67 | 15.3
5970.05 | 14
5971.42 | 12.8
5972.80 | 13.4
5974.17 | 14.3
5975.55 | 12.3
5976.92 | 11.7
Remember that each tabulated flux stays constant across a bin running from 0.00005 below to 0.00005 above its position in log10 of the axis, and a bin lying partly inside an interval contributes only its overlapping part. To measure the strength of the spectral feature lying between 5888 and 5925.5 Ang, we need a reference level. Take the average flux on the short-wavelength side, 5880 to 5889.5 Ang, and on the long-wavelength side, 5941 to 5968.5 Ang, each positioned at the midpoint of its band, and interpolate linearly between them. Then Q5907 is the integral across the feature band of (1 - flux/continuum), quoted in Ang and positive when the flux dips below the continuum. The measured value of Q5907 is 4.3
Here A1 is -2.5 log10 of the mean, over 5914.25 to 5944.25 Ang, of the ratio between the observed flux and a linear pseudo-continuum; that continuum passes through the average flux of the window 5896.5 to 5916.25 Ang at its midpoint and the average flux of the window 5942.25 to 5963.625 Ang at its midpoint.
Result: -0.08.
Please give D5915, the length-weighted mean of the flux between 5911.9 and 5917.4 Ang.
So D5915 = 12.5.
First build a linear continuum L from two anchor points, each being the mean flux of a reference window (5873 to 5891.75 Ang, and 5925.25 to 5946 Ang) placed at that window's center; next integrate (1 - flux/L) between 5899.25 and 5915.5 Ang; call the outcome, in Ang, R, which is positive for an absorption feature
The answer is 1.01 Ang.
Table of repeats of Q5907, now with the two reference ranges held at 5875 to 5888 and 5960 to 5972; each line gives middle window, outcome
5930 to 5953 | -1.95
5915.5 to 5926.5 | 0.08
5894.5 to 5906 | 3.39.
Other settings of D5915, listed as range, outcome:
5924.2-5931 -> 13.4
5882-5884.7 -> 11.9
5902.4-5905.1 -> 12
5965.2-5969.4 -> 13.6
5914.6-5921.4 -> 12.4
